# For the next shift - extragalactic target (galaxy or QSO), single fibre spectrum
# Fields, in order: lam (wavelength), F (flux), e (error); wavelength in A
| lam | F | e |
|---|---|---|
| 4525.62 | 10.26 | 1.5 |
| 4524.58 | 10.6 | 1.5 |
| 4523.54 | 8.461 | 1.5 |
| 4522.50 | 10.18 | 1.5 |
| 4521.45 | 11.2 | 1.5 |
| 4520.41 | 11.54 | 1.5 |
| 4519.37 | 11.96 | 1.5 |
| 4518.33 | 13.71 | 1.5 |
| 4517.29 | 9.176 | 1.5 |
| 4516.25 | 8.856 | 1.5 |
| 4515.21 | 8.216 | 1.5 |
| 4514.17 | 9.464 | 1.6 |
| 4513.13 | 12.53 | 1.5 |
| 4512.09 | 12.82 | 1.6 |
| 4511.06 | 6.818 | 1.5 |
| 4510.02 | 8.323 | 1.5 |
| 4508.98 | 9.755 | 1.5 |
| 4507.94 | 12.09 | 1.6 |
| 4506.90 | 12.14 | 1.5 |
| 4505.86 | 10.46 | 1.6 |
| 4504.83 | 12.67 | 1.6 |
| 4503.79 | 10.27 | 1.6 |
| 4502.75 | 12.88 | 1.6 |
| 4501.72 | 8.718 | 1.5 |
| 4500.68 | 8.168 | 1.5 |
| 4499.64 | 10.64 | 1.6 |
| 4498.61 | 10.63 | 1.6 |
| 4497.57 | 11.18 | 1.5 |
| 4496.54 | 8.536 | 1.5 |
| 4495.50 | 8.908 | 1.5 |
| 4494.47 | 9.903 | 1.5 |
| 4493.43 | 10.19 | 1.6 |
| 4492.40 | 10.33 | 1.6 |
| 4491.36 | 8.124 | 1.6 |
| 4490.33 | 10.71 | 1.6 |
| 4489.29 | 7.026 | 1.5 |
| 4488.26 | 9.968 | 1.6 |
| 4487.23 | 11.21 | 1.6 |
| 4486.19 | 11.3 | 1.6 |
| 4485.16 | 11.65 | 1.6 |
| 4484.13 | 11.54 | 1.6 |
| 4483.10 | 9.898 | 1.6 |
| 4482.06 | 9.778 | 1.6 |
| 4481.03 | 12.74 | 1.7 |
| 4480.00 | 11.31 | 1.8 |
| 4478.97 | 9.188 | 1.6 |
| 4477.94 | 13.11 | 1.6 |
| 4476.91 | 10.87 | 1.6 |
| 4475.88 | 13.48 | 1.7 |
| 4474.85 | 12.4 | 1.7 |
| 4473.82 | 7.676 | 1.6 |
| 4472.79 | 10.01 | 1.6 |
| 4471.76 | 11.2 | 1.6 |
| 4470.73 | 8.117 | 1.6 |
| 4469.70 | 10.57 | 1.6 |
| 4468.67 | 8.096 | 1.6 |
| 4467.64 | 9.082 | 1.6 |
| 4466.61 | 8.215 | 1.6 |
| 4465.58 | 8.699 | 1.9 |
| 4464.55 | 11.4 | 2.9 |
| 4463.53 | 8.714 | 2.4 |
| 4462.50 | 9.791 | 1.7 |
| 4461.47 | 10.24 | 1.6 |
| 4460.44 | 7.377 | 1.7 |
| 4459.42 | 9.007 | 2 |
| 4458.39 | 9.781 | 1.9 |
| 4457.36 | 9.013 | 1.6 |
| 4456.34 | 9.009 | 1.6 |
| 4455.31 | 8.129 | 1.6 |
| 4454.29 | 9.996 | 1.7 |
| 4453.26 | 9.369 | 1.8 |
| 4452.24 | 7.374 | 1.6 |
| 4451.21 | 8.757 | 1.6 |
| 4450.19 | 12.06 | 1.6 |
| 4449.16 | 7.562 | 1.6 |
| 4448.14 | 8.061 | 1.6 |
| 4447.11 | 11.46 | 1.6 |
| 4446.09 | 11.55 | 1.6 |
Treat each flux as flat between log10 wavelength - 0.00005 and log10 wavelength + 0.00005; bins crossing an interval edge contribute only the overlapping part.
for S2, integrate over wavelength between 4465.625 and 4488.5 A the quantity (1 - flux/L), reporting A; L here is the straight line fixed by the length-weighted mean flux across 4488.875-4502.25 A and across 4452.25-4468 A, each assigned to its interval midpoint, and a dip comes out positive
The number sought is -2.9 A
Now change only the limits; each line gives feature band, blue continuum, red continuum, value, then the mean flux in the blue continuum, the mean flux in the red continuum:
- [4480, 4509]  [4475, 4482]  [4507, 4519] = 1.5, 11.7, 10.3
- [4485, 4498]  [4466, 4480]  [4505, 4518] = 0.4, 10.2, 10.2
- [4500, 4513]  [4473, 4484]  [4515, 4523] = 0.4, 11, 10.7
